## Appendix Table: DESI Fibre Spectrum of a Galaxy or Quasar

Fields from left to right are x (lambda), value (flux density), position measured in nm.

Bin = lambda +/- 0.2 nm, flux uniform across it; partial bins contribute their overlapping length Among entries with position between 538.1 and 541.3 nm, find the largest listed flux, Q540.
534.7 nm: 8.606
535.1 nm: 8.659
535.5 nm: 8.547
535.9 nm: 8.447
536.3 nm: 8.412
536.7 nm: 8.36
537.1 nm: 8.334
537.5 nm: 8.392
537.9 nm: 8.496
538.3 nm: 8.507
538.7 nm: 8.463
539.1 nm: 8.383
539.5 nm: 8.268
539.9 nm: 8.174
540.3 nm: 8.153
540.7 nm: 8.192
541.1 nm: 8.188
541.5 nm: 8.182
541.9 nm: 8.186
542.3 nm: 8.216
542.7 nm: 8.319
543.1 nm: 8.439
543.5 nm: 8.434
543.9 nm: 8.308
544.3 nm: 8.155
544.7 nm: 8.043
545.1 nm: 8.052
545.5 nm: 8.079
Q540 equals 8.507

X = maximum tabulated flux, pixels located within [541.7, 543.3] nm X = 8.439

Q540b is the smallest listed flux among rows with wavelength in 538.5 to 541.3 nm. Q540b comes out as 8.153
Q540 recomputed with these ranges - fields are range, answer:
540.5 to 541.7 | 8.192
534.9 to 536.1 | 8.659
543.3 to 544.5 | 8.434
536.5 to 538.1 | 8.496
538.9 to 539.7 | 8.383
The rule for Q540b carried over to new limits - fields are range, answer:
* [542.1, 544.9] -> 8.043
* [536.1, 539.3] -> 8.334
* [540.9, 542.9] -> 8.182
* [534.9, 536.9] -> 8.36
